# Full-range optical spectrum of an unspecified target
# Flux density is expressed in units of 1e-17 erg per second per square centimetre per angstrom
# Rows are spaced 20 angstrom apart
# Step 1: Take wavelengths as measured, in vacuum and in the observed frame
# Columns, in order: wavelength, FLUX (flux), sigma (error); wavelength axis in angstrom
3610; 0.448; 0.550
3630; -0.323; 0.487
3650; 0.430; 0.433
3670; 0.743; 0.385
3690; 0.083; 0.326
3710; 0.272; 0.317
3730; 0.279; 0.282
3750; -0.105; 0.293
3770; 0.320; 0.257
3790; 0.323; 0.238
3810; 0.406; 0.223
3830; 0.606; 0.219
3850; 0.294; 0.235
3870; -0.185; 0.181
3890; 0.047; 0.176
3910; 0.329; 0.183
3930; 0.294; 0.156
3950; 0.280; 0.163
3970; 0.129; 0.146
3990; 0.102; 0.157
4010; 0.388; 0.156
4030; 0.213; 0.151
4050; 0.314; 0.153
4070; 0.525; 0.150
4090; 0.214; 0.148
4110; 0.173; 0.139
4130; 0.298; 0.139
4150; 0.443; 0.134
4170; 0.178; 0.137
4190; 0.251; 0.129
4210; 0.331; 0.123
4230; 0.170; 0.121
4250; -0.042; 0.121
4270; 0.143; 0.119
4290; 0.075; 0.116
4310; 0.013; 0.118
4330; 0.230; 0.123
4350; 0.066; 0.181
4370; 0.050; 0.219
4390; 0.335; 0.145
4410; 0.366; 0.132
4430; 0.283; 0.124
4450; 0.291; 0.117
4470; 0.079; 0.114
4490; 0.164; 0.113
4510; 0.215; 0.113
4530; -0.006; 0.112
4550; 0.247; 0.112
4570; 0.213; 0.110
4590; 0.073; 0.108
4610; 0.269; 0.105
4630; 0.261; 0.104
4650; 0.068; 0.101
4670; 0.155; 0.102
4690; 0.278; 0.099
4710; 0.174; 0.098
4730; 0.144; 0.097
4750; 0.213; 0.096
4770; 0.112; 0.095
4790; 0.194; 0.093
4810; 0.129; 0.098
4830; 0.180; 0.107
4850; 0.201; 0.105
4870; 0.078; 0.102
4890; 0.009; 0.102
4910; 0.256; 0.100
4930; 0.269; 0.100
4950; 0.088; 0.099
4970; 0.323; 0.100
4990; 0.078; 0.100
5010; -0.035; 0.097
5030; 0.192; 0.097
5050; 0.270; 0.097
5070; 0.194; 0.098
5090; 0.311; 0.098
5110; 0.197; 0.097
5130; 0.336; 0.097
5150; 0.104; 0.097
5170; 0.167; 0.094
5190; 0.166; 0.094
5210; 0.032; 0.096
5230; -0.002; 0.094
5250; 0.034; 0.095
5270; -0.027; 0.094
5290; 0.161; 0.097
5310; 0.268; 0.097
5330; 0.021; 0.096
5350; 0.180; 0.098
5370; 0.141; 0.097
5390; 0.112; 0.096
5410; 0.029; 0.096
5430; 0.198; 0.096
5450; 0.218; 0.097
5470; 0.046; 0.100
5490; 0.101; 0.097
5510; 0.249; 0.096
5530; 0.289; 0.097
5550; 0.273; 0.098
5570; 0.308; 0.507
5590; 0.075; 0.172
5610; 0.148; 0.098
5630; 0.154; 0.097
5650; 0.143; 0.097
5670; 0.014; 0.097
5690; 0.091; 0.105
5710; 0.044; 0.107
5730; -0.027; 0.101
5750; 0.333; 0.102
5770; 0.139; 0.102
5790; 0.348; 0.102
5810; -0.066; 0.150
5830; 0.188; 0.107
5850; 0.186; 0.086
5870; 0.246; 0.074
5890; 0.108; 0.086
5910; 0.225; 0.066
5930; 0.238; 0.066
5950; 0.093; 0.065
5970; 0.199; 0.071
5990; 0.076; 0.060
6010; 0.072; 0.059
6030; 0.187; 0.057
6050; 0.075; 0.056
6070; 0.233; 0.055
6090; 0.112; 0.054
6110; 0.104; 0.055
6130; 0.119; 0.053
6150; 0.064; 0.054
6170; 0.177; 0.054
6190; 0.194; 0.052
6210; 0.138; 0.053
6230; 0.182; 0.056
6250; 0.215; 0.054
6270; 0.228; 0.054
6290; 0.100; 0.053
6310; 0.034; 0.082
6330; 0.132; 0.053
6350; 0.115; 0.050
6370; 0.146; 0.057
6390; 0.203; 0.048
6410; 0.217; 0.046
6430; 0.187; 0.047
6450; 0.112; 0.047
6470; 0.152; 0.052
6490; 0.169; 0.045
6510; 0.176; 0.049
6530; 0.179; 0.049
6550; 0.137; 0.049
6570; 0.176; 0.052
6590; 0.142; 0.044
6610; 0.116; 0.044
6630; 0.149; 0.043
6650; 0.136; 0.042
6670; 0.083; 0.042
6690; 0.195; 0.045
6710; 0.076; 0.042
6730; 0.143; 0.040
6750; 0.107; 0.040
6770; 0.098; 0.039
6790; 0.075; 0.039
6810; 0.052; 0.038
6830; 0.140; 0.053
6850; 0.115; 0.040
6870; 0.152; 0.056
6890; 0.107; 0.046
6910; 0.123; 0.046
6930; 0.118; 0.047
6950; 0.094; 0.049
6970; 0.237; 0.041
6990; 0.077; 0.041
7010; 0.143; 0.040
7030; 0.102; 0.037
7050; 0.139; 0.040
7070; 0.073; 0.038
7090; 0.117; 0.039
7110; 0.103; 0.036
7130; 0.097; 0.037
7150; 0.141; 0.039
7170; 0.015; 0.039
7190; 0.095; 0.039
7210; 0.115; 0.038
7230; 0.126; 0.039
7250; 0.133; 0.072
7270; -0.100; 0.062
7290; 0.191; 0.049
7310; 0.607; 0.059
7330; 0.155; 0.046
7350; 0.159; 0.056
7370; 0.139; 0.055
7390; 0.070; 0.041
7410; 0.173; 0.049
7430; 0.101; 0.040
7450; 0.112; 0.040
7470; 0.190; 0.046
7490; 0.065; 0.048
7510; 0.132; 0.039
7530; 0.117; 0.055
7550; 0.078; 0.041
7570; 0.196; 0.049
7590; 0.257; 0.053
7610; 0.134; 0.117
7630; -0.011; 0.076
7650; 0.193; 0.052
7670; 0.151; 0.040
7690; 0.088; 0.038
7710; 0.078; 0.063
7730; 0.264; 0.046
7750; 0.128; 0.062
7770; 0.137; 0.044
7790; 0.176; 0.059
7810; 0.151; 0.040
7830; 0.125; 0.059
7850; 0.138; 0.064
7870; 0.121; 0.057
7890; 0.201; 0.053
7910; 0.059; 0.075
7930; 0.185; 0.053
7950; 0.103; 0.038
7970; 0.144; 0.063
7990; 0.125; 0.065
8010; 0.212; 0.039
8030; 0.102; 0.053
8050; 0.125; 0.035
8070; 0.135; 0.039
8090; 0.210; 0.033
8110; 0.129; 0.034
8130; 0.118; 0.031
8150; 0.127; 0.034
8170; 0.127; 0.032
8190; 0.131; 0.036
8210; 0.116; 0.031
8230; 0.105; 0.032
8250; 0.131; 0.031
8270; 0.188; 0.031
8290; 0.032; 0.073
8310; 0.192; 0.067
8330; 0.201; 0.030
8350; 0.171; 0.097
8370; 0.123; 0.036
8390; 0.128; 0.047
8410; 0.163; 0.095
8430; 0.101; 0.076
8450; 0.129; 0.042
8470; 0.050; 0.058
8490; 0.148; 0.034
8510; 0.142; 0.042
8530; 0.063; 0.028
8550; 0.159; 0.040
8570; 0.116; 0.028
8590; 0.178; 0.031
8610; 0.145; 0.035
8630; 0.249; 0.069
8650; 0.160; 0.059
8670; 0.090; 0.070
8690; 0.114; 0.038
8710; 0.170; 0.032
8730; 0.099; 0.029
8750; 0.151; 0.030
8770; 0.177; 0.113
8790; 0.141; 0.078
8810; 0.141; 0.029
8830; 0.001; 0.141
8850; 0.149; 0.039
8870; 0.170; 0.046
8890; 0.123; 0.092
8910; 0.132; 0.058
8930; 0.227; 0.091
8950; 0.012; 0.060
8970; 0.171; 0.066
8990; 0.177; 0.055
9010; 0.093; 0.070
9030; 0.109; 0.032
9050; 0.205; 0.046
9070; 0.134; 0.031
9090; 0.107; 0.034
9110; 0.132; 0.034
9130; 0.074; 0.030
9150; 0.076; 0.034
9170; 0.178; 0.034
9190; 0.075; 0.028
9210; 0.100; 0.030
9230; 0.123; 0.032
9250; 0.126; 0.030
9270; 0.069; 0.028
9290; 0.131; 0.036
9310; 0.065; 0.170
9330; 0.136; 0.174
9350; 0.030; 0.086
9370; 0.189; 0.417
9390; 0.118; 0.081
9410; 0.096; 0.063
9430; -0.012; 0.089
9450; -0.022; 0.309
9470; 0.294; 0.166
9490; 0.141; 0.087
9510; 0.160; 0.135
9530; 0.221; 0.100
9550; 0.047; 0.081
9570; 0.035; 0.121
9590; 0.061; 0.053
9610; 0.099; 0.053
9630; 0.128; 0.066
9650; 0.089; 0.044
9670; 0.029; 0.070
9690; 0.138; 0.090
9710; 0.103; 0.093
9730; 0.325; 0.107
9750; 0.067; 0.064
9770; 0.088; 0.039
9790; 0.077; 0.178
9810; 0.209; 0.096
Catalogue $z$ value 0.96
